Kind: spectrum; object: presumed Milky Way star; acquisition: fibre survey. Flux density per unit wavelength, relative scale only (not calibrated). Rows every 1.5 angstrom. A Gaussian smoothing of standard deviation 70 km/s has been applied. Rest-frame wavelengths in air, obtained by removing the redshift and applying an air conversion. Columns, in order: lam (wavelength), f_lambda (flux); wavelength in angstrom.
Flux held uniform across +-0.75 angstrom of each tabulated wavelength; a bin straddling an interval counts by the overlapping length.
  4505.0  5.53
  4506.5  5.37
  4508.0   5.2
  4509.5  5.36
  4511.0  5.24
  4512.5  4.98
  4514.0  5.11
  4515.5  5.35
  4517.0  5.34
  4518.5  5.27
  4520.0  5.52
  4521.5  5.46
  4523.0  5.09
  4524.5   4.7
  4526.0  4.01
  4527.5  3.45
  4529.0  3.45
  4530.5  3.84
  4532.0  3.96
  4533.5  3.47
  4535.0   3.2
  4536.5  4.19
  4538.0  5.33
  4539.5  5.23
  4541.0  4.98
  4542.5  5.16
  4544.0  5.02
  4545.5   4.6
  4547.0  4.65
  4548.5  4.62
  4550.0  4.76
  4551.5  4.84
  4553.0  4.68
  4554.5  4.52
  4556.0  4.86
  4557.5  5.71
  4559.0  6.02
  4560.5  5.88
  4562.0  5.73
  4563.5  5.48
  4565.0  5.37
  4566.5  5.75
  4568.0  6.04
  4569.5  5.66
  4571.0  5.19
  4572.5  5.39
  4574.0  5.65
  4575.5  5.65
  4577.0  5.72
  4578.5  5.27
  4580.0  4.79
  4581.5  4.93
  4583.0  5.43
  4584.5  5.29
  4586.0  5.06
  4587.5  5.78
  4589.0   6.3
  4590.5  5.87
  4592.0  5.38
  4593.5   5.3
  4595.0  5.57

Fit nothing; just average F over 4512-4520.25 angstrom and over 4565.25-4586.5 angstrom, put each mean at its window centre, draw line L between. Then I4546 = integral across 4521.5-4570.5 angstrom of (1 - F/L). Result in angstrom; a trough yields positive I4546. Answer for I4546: 4.7 angstrom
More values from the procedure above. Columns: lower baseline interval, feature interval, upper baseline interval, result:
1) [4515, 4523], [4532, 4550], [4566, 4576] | 3.0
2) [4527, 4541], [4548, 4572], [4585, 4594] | -2.6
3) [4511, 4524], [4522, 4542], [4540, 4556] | 3.1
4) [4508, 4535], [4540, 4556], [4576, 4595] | 0.6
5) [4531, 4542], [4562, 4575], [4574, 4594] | -1.2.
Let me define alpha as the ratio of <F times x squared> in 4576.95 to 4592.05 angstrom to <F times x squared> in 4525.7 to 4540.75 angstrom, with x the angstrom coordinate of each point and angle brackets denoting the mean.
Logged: 1.37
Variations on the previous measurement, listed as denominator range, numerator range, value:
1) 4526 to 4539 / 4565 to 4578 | 1.46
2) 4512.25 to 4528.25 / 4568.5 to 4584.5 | 1.12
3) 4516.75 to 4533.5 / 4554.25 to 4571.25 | 1.26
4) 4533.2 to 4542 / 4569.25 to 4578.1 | 1.26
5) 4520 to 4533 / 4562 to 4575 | 1.32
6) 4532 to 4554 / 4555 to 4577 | 1.23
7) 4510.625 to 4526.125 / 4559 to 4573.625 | 1.12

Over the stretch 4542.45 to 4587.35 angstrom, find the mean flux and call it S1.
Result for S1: 5.27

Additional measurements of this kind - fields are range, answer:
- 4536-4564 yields 5.07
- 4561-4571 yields 5.64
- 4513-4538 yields 4.49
